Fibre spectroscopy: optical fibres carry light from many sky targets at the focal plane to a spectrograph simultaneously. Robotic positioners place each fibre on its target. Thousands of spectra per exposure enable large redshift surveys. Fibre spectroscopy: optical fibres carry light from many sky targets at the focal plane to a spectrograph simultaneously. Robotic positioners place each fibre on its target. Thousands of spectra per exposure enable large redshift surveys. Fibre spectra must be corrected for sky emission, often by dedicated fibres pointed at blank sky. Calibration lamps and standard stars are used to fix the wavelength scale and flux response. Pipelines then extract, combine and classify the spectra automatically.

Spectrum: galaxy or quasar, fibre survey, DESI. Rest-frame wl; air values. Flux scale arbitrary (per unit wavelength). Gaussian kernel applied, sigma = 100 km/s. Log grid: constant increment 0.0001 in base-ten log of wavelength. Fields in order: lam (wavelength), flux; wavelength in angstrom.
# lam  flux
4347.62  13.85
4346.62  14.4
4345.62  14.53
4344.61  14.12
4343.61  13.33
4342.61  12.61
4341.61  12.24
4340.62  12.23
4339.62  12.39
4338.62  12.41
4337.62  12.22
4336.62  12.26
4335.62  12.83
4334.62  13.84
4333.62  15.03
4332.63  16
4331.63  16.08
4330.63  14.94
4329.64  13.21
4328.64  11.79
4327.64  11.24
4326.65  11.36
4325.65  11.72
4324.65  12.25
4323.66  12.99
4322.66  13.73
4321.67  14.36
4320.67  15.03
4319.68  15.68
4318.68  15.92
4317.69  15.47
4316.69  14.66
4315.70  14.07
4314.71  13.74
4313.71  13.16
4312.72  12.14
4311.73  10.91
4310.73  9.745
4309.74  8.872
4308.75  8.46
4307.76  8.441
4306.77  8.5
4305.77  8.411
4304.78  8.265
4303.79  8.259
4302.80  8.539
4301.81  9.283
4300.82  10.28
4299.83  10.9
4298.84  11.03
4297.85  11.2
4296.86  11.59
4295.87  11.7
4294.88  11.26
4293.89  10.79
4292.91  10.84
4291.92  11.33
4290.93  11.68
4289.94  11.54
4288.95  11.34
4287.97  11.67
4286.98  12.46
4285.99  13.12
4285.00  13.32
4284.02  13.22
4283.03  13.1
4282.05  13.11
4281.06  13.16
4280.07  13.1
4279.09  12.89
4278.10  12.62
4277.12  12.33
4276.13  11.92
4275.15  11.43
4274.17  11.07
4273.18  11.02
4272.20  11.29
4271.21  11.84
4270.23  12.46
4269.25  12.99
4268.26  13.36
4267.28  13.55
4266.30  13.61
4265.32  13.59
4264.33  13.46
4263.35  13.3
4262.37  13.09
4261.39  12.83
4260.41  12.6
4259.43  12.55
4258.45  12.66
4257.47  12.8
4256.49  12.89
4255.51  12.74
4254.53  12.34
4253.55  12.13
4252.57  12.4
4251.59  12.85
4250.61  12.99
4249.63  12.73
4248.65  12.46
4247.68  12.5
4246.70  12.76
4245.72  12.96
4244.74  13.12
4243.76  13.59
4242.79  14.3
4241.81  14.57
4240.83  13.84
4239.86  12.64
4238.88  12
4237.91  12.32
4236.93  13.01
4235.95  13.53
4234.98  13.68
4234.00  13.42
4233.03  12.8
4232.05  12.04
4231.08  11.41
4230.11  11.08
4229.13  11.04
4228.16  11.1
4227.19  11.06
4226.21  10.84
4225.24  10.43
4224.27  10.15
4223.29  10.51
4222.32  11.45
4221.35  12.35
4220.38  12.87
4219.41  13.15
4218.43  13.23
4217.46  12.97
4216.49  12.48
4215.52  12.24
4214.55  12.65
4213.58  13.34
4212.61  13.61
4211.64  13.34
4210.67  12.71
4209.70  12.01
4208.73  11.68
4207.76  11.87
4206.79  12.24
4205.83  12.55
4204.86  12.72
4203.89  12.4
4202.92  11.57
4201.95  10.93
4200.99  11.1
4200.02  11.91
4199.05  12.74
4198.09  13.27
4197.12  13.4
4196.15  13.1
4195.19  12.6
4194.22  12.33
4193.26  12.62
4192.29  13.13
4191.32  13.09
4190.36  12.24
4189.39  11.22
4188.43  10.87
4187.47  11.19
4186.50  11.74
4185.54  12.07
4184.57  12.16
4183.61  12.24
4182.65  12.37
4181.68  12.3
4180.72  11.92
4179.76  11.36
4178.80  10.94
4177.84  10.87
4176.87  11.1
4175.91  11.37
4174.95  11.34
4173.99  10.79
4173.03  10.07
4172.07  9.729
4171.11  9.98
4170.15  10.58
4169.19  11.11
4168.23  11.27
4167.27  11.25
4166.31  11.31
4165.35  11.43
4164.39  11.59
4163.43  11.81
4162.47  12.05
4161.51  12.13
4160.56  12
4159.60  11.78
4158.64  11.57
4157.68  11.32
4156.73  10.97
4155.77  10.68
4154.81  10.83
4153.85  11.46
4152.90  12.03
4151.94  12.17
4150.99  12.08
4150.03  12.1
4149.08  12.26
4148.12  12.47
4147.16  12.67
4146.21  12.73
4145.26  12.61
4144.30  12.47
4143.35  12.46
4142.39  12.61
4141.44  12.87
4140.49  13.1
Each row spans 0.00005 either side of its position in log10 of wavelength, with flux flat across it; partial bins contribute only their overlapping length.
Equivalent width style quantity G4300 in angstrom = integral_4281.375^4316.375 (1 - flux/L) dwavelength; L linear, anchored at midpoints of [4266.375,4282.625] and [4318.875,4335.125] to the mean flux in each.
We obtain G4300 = 5.25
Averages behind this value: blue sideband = 12.4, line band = 11.1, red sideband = 13.7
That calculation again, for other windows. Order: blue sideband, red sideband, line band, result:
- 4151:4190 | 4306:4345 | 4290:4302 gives 1.4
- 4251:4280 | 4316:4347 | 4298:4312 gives 4.1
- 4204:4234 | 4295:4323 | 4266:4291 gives -1.6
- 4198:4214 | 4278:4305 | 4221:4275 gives -2.5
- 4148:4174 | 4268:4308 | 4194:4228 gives -2.5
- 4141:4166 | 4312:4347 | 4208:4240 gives 1.0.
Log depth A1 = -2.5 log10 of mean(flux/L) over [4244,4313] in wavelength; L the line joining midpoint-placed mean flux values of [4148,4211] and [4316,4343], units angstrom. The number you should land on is 0.10 mag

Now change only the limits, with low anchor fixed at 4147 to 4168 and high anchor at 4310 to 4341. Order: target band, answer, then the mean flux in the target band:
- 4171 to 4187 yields 0.05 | 11.3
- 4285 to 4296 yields 0.11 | 11.7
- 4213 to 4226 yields 0.01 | 12.1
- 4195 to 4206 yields -0.02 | 12.3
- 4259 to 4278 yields 0.02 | 12.5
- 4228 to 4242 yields -0.01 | 12.6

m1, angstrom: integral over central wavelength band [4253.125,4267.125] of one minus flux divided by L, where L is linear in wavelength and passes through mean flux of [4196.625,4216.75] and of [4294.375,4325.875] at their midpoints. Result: -1.1 angstrom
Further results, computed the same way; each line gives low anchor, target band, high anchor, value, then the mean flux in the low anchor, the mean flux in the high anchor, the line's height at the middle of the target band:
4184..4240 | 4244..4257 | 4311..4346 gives -0.1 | 12.2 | 13.4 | 12.6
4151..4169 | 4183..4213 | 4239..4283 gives -0.7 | 11.5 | 12.8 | 12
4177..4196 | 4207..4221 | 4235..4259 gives -0.3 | 12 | 12.9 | 12.4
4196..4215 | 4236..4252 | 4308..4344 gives -0.6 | 12.4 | 13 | 12.6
